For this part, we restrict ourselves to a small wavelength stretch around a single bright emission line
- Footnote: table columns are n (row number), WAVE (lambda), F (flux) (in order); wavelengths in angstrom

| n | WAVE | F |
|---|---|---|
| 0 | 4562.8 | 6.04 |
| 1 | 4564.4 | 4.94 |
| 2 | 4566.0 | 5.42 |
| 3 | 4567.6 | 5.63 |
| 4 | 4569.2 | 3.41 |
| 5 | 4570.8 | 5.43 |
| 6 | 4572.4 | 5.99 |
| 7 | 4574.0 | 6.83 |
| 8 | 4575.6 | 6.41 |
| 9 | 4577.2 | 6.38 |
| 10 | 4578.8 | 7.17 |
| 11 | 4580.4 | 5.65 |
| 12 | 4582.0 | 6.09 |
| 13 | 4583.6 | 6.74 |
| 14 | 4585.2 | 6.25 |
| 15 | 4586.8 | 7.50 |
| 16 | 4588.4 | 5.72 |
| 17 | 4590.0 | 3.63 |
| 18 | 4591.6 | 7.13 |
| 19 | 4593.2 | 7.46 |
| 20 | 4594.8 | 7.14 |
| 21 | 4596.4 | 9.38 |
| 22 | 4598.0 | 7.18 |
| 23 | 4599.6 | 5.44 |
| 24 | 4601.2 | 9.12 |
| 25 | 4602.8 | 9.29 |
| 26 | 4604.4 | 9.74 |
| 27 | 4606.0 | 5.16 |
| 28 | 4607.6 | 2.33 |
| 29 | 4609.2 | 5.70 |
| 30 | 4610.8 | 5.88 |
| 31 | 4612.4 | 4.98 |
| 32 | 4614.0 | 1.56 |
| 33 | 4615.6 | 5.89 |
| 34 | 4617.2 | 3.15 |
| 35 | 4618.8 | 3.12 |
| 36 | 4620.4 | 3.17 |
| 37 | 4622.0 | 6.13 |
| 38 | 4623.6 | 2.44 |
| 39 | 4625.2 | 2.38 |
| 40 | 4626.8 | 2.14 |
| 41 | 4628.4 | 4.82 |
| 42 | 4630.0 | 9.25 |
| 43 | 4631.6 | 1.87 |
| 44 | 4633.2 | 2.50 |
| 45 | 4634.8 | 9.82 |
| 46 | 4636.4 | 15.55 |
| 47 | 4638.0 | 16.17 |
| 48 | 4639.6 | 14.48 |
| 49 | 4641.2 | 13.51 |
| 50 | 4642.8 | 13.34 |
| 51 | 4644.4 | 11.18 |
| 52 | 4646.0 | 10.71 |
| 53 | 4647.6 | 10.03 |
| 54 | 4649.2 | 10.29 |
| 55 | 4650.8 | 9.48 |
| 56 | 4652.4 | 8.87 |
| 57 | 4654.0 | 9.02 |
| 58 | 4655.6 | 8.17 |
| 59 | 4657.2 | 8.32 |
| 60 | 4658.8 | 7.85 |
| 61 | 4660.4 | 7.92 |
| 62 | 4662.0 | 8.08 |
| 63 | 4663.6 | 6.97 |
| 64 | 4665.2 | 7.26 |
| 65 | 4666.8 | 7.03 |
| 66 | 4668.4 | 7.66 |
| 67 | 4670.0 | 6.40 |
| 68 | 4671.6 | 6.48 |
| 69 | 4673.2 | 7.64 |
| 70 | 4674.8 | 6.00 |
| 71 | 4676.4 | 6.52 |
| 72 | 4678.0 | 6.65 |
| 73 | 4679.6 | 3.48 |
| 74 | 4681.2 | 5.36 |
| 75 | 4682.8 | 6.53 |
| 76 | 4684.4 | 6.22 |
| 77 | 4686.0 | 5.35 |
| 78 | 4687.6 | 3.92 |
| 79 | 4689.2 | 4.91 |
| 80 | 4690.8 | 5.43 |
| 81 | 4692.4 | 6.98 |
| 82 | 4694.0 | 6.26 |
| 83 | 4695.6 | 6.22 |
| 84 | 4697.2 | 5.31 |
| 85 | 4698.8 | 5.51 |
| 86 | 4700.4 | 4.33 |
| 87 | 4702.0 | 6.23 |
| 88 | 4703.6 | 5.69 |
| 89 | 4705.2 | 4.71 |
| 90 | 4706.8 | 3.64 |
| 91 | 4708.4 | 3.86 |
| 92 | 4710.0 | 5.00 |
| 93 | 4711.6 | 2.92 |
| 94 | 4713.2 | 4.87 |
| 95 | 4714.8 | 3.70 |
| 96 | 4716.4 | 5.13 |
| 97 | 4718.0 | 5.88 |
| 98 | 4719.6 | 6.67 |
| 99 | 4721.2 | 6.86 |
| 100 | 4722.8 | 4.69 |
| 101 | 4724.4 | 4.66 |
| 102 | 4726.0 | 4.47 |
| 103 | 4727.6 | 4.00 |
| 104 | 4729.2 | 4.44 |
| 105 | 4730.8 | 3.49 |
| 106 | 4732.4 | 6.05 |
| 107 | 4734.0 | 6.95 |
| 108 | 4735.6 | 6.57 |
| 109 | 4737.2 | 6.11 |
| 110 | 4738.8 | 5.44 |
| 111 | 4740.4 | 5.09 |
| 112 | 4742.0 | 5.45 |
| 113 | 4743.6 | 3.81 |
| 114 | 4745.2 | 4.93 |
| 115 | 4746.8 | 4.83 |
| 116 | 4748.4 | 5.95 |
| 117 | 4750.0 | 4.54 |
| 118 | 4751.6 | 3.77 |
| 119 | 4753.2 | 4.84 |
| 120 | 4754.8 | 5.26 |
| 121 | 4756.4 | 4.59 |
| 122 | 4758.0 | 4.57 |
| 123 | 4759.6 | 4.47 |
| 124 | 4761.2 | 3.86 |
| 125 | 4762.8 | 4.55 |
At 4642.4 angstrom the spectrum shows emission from Ly-alpha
